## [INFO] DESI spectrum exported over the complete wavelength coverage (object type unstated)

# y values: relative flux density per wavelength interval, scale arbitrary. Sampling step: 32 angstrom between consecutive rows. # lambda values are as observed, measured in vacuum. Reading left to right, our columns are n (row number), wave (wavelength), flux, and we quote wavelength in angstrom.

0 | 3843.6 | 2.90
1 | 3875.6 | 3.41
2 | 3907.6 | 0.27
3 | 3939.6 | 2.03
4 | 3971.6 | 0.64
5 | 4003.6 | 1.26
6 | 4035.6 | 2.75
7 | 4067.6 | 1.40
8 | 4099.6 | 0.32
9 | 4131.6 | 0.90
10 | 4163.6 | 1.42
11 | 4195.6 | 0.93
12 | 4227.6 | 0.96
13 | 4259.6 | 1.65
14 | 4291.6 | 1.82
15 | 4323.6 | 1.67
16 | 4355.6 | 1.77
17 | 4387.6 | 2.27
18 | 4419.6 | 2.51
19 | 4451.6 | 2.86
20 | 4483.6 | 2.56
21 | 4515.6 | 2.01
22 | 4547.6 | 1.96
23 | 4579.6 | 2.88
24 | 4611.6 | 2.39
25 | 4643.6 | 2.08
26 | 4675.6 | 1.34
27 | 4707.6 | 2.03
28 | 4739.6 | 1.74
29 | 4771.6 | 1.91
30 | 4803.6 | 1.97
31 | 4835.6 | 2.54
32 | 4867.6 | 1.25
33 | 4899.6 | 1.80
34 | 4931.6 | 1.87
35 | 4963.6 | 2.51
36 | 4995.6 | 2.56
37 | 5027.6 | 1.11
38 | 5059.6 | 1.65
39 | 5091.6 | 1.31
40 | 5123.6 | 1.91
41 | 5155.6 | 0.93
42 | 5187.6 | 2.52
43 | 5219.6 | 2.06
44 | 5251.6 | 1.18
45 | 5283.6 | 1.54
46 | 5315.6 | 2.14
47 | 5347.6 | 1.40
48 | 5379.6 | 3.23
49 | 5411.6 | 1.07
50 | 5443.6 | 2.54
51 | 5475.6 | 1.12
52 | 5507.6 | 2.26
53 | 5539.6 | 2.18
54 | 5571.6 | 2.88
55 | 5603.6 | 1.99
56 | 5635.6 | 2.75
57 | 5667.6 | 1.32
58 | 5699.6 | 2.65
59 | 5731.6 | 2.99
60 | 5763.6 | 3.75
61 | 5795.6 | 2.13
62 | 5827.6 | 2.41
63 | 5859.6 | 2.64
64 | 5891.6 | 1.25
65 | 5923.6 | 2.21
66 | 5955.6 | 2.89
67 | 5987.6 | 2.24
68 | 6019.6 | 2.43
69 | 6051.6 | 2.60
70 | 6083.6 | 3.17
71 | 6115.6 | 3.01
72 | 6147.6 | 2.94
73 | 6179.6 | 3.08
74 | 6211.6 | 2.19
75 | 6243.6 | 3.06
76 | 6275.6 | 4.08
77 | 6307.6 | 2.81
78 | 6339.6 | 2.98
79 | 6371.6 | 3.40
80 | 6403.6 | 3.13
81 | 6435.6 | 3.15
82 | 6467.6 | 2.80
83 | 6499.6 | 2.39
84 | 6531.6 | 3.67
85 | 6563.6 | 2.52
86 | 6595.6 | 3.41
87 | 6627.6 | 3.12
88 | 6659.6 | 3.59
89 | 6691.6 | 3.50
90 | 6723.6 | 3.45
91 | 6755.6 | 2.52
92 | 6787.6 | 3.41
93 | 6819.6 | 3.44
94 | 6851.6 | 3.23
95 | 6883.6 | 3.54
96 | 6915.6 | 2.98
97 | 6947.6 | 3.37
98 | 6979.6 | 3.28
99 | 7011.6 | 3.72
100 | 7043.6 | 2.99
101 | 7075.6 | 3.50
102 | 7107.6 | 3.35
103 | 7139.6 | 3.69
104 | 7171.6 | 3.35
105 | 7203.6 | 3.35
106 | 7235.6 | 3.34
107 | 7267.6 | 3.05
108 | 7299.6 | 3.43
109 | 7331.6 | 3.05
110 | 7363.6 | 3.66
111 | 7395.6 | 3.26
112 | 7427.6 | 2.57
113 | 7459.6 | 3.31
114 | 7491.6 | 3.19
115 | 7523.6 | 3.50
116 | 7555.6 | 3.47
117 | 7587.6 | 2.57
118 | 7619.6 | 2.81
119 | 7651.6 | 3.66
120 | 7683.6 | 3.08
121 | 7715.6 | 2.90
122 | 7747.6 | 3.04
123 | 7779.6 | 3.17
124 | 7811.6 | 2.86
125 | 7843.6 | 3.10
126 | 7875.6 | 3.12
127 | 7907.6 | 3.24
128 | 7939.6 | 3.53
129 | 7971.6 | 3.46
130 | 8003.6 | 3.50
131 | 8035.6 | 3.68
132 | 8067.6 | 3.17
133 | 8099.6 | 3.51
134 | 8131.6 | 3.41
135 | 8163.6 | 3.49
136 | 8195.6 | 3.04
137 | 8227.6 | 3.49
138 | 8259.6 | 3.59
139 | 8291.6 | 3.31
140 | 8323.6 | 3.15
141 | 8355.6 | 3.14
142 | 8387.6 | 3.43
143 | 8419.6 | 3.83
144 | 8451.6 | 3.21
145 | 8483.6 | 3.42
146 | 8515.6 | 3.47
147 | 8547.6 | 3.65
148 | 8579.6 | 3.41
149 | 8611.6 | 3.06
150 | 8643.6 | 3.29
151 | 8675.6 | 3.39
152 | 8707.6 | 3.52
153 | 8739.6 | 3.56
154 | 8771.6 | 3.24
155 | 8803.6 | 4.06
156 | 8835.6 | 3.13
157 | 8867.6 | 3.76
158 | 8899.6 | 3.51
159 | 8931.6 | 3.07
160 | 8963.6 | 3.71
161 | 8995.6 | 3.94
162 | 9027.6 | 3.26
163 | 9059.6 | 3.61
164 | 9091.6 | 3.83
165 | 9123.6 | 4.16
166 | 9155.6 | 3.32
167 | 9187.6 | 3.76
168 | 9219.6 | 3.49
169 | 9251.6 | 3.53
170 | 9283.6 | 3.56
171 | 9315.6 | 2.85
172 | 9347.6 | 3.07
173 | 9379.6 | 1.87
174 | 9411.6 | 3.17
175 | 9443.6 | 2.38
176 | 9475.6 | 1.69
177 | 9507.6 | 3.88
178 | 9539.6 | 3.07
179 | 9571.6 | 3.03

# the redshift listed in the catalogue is 0.513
